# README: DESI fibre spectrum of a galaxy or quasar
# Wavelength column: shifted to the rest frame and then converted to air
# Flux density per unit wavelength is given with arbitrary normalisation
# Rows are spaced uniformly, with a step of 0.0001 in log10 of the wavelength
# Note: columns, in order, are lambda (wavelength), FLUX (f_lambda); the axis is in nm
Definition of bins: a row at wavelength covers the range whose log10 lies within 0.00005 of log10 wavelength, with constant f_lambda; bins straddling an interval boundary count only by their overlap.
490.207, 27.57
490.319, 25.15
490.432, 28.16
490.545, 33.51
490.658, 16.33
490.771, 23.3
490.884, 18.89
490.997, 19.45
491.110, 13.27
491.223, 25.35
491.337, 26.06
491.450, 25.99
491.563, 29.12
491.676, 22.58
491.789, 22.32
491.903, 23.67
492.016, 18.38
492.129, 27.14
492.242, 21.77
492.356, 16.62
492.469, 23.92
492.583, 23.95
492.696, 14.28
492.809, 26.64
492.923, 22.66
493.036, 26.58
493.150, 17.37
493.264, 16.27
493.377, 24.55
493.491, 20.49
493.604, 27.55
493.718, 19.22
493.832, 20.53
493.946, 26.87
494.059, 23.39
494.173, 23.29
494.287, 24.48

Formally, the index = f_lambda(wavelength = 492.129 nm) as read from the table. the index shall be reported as 27.14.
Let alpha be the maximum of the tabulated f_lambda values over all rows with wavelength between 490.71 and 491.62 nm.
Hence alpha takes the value 29.12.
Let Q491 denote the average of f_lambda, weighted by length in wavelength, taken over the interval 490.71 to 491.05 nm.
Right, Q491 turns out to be 20.5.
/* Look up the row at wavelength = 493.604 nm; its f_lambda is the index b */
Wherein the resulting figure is 27.55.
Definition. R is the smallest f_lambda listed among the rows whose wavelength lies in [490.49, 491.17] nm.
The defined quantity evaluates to 13.27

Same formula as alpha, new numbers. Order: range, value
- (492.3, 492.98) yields 26.64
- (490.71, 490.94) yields 23.3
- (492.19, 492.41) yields 21.77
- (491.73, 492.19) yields 27.14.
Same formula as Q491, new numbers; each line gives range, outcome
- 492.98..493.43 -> 21.1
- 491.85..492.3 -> 22.7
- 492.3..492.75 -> 19.7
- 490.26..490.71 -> 25.9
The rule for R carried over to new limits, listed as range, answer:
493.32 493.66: 20.49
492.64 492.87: 14.28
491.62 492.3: 18.38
